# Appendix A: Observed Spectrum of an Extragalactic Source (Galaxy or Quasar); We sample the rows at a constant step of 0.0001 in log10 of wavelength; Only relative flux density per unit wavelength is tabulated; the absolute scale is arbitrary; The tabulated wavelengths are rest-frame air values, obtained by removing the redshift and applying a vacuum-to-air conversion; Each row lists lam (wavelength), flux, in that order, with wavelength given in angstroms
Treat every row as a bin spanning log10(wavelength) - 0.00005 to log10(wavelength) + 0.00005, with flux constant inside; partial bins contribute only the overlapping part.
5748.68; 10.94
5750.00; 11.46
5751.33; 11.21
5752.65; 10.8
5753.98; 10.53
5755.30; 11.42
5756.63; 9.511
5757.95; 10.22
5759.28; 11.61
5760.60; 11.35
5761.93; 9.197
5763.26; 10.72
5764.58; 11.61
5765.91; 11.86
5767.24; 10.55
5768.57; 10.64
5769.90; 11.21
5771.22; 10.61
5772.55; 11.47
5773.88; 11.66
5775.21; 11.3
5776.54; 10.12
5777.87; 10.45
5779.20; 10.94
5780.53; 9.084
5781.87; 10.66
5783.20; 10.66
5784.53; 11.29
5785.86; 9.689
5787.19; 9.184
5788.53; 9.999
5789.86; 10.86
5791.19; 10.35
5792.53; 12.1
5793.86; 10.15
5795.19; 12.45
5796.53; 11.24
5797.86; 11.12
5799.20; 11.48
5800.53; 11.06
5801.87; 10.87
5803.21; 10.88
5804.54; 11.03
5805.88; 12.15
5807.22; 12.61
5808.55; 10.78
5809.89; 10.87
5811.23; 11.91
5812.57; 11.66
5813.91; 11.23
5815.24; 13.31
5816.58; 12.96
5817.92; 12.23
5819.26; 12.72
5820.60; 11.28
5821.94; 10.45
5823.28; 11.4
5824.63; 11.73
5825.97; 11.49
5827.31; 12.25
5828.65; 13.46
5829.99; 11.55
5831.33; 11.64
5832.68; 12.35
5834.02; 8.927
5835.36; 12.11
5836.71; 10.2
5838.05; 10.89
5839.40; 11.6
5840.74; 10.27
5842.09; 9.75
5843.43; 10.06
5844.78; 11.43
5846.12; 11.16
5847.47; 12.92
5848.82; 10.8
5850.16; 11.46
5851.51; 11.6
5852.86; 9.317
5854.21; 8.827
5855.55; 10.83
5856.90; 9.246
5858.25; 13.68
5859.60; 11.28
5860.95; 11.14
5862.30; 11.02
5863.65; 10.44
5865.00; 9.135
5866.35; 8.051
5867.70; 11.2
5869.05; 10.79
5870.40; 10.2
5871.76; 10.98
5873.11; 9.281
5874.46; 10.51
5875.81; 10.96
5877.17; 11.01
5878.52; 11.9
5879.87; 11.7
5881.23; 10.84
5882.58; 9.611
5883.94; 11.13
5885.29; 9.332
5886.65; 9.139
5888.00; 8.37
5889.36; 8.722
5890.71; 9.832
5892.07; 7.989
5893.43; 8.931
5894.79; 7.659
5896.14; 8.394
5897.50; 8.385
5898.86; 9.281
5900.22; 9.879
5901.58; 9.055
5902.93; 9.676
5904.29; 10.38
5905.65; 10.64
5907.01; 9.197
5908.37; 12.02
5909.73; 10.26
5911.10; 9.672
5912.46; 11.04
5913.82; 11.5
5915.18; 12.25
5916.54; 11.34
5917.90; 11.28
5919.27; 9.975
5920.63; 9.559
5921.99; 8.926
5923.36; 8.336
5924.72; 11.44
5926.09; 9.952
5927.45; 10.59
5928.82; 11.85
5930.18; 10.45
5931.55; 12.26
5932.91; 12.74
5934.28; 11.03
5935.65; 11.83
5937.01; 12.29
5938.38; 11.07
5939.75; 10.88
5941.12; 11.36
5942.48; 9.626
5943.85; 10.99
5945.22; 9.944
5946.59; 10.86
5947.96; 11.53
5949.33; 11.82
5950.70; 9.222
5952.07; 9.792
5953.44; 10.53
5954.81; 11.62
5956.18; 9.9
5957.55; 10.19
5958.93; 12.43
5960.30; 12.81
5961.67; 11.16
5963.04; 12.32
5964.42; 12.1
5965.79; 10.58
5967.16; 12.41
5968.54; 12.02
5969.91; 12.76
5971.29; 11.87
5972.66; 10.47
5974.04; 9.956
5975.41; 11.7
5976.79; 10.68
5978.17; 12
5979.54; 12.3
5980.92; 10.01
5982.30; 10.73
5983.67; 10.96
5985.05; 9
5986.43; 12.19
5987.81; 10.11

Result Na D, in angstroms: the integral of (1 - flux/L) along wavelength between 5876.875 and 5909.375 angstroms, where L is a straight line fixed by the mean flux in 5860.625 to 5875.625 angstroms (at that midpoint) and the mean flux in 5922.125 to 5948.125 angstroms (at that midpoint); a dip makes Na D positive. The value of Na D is 2.5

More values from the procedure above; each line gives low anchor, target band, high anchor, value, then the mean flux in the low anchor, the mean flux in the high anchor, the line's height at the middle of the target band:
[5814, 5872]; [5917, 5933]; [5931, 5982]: 1.0 angstroms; 11.1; 11.3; 11.2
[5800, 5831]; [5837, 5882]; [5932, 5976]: 3.3 angstroms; 11.7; 11.3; 11.6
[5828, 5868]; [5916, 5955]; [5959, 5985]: 1.7 angstroms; 10.9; 11.5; 11.3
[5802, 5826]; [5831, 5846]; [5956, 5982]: 1.1 angstroms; 11.7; 11.5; 11.7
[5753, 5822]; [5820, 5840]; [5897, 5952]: -0.9 angstroms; 11.1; 10.6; 10.9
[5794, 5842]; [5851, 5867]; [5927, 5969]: 1.5 angstroms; 11.5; 11.2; 11.4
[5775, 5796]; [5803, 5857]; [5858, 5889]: -4.2 angstroms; 10.6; 10.4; 10.5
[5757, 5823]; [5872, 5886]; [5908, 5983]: 0.6 angstroms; 11.1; 11.1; 11.1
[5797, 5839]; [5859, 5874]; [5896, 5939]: 1.0 angstroms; 11.6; 10.5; 11.1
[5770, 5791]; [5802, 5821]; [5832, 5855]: -2.0 angstroms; 10.5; 10.8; 10.7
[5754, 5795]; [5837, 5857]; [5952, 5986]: 0.4 angstroms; 10.7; 11.2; 10.9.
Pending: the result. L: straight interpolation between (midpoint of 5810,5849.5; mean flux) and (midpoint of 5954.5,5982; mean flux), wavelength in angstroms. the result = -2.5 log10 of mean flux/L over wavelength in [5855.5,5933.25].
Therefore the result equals 0.12 mag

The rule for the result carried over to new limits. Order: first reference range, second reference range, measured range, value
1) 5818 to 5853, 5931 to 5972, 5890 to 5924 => 0.154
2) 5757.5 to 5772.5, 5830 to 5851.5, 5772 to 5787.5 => 0.038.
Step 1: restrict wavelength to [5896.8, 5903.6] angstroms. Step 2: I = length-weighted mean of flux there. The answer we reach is 9.26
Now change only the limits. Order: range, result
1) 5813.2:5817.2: 12.5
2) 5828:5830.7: 12.5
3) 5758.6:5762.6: 10.7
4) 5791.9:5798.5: 11.4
